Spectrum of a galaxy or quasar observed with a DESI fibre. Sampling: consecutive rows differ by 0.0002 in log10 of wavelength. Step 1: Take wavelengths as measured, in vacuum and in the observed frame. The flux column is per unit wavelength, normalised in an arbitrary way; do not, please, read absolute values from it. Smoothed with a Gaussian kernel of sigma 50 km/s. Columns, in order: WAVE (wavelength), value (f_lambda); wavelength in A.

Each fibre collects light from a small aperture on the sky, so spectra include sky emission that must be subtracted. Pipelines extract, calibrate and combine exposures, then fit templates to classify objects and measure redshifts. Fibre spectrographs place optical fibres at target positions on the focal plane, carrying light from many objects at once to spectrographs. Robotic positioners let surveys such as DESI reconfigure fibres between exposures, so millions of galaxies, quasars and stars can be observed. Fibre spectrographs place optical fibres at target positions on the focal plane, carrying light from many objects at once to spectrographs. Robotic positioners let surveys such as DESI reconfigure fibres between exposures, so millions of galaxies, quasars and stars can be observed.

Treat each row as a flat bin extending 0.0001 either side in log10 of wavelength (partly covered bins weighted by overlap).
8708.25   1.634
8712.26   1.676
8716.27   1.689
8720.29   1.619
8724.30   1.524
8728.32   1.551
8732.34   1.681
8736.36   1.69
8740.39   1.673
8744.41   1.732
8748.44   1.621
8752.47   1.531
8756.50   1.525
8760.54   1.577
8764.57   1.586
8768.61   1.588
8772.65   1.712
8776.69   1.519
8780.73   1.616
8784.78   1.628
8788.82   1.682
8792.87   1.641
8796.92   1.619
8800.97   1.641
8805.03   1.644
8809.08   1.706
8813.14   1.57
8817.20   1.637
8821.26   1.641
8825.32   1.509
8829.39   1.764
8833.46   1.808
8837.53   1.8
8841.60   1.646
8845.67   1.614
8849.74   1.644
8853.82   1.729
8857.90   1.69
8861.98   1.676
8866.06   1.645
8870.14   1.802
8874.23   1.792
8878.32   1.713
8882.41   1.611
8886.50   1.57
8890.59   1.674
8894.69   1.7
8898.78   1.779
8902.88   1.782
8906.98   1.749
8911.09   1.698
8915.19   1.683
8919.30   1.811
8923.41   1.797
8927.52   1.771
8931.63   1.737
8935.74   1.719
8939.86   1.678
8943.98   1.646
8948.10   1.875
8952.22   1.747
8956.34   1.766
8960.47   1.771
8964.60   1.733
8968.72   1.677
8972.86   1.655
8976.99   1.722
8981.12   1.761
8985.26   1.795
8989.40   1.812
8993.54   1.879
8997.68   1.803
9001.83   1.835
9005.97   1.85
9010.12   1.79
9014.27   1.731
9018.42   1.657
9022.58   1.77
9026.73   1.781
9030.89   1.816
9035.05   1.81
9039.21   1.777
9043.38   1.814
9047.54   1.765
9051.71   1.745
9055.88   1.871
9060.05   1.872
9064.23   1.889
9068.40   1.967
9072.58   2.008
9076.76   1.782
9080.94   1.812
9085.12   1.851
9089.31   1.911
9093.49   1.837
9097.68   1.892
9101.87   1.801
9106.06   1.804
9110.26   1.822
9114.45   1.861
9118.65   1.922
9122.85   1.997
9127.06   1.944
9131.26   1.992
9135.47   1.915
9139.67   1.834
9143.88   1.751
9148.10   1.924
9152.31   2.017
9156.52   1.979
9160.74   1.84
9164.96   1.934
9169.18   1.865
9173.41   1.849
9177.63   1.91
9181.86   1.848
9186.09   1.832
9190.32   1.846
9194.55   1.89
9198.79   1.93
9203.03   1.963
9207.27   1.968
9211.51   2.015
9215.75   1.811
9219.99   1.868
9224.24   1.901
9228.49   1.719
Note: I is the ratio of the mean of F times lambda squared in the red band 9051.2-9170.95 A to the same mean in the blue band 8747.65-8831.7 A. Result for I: 1.25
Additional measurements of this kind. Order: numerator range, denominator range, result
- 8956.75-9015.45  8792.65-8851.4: 1.11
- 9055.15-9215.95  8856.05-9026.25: 1.13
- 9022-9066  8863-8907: 1.10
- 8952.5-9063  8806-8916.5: 1.09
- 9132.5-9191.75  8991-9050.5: 1.09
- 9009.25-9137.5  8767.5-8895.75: 1.17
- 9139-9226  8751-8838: 1.27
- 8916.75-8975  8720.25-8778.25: 1.13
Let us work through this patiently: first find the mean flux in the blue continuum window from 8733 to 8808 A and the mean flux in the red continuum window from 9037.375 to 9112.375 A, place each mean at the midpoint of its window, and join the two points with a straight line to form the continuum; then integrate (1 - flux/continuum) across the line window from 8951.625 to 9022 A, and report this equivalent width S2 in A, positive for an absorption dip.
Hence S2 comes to 0.7 A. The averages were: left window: 1.63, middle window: 1.76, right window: 1.85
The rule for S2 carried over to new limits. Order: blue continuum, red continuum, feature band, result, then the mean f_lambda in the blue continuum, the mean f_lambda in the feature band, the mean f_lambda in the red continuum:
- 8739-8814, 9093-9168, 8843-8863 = 0.13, 1.62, 1.67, 1.89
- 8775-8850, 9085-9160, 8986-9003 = -0.35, 1.65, 1.83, 1.89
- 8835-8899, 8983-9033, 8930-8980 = 0.77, 1.69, 1.73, 1.79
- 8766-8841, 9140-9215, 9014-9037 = 0.46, 1.65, 1.76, 1.9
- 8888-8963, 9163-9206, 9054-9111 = -1.13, 1.74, 1.87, 1.89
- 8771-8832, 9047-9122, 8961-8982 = 0.71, 1.64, 1.71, 1.86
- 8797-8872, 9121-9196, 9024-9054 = 0.47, 1.67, 1.79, 1.9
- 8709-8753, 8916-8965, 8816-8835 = 0.23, 1.64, 1.67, 1.75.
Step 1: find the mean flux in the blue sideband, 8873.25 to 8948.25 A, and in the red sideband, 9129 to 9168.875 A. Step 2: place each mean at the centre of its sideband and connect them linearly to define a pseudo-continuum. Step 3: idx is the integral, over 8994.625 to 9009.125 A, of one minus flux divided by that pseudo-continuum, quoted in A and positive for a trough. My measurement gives -0.3 A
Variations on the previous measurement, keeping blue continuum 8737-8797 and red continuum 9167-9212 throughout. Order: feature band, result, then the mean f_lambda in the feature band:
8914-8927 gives -0.4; 1.77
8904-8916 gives 0.0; 1.72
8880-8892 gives 0.6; 1.62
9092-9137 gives -1.0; 1.89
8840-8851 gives 0.2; 1.63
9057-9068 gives -0.5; 1.89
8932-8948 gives 0.2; 1.71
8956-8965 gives -0.1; 1.76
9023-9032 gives 0.0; 1.79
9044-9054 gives 0.2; 1.77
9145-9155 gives -0.4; 1.95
